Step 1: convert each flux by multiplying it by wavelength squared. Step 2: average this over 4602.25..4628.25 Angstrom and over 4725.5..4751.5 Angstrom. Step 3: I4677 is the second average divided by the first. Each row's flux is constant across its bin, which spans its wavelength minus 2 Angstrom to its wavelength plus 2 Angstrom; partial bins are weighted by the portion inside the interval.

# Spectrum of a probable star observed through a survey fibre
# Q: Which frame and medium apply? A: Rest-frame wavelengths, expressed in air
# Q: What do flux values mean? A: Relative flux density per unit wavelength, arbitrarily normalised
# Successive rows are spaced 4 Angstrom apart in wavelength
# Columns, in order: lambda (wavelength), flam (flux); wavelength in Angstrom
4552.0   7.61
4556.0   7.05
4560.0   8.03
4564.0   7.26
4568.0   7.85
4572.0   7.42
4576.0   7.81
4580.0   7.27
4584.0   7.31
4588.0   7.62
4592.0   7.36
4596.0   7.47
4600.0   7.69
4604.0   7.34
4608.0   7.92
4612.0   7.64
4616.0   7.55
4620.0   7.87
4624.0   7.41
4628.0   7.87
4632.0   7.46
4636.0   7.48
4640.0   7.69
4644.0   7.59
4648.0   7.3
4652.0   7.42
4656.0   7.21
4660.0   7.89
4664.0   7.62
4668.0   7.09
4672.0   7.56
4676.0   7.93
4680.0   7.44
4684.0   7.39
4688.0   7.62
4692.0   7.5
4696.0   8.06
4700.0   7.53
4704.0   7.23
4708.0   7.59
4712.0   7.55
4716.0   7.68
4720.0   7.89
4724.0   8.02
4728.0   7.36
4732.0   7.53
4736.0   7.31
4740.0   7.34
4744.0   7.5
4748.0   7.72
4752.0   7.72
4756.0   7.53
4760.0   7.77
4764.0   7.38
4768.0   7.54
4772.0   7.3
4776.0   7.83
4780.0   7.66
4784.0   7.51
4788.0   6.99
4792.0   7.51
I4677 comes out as 1.03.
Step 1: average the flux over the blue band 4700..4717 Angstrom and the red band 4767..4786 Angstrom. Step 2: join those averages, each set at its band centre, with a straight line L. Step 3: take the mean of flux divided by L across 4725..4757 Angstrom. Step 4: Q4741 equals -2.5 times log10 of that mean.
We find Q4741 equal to 0.003 mag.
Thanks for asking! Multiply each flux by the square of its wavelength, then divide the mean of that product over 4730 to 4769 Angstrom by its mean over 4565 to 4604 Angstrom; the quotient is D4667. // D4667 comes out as 1.1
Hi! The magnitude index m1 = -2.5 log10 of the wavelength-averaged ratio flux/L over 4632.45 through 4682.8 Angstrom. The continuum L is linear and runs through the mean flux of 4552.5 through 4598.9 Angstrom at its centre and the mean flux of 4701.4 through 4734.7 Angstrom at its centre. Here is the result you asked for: 0.006 mag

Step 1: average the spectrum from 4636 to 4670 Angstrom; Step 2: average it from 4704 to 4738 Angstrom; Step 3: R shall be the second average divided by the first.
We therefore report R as 1.02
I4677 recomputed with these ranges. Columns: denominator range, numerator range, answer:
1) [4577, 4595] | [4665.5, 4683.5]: 1.05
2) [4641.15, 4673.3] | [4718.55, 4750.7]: 1.05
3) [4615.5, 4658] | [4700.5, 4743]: 1.04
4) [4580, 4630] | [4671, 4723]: 1.05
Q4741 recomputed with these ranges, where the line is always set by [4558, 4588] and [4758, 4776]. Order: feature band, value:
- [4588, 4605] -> 0.01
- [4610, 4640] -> -0.01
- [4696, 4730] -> -0.01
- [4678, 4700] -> -0.01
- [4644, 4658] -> 0.03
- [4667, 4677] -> 0.00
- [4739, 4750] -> 0.00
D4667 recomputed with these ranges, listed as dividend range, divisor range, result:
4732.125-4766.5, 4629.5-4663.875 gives 1.05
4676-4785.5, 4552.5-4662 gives 1.06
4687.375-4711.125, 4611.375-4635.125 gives 1.03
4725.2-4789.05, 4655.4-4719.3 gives 1.02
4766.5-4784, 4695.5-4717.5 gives 1.03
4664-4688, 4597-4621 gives 1.01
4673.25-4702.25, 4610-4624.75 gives 1.03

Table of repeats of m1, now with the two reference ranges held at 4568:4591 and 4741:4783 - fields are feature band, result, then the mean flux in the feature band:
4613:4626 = -0.01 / 7.61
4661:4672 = 0.02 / 7.44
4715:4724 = -0.04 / 7.85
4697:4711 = 0.01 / 7.5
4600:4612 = -0.02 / 7.64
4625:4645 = -0.01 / 7.61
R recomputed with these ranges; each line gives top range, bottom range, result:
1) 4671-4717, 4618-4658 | 1.01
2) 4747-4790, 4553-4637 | 1.00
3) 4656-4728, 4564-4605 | 1.01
